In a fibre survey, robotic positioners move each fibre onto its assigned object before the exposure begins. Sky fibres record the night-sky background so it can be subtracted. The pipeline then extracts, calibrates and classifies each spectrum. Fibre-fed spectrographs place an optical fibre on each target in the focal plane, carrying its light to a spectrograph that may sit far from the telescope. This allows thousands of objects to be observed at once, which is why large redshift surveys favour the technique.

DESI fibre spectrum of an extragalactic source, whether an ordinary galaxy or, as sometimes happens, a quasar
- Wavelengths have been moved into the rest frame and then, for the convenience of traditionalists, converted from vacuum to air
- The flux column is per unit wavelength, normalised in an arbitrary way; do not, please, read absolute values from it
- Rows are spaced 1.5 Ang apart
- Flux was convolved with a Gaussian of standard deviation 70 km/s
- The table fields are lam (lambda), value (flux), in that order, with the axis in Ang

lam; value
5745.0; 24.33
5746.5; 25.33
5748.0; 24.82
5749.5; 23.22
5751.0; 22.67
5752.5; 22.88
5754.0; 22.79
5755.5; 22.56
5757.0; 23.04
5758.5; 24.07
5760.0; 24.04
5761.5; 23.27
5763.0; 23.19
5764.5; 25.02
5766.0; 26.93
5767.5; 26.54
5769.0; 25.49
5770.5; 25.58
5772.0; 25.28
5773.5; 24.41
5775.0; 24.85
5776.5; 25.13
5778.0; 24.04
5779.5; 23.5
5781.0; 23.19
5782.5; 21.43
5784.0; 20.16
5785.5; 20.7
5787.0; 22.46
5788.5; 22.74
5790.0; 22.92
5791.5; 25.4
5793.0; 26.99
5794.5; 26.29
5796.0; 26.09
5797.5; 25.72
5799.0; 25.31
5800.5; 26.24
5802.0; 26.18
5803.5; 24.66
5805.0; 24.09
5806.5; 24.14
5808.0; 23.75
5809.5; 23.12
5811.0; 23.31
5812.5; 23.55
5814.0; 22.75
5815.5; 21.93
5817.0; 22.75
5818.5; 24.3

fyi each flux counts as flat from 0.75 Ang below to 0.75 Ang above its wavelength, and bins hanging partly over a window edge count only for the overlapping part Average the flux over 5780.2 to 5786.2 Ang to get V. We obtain 21.4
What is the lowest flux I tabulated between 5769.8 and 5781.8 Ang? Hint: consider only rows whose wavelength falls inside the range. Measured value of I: 23.19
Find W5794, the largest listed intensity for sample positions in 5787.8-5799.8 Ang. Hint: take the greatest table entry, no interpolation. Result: 26.99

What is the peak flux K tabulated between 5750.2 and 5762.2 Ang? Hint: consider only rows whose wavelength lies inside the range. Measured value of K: 24.07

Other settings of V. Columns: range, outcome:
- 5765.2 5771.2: 26.1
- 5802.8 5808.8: 24.1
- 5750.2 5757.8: 22.8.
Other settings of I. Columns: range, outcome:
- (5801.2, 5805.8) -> 24.09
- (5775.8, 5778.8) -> 24.04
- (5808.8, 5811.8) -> 23.12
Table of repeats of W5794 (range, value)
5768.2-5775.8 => 25.58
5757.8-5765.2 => 25.02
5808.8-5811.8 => 23.31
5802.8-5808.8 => 24.66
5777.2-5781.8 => 24.04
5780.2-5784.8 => 23.19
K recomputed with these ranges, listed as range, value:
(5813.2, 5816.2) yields 22.75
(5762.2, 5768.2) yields 26.93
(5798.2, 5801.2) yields 26.24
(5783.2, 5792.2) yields 25.4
